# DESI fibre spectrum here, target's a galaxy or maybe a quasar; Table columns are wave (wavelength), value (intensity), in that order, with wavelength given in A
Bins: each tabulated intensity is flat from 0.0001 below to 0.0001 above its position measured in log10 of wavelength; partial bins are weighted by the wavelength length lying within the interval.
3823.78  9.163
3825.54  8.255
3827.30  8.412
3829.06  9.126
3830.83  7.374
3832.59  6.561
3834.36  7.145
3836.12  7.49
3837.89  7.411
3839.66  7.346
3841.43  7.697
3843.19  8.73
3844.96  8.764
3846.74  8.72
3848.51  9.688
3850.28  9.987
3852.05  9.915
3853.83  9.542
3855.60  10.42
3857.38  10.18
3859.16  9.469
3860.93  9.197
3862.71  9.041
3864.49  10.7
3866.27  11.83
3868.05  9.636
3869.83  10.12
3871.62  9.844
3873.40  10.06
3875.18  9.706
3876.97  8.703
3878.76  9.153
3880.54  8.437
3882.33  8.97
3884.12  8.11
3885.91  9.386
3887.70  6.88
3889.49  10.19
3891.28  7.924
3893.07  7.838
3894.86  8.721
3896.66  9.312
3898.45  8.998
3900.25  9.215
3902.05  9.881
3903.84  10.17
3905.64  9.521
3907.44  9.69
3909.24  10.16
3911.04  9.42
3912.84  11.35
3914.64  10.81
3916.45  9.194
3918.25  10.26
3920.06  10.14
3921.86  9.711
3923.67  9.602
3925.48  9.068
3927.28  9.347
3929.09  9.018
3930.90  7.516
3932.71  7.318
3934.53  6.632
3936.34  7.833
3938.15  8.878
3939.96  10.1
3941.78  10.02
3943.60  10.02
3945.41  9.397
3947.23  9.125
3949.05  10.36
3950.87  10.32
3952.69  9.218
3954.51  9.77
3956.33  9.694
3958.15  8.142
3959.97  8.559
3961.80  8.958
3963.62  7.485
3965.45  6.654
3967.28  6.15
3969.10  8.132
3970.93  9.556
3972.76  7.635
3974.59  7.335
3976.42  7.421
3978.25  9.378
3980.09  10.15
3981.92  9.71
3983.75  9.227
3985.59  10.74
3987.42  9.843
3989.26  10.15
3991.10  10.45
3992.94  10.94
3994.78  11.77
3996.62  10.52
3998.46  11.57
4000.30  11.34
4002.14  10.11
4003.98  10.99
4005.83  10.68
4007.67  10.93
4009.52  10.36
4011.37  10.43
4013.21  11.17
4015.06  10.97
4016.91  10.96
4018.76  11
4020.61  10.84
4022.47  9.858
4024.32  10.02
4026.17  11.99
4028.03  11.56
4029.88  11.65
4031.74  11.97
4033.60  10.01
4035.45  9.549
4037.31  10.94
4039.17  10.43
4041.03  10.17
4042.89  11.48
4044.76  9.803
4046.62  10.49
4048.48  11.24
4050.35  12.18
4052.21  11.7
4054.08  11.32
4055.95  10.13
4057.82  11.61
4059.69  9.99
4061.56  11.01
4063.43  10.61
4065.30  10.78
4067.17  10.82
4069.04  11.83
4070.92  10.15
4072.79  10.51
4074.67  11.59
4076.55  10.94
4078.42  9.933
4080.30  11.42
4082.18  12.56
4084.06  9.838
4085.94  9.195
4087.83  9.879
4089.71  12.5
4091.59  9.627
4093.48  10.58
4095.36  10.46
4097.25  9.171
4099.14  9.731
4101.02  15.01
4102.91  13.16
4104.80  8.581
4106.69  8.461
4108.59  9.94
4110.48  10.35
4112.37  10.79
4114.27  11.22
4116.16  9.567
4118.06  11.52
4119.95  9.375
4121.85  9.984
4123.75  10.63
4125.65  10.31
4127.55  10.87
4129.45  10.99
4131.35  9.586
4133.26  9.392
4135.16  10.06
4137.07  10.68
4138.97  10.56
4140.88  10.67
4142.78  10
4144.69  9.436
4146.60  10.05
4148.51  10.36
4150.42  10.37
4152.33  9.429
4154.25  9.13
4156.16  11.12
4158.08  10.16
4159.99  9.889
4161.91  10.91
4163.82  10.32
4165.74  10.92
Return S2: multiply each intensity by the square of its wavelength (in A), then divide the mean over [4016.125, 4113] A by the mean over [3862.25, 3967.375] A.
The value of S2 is 1.26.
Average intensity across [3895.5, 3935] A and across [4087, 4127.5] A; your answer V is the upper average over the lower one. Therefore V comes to 1.12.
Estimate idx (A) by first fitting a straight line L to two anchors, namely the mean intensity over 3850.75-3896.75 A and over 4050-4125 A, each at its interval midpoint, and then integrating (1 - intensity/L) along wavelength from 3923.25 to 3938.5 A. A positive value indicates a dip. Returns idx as 2.23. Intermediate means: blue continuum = 9.36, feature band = 8.3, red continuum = 10.7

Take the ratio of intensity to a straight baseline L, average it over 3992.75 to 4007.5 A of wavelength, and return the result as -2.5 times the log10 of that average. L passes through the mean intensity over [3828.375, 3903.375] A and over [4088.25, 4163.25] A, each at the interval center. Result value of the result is -0.14 mag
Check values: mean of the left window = 8.99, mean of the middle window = 11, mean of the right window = 10.4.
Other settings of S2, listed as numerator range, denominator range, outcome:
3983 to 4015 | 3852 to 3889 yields 1.20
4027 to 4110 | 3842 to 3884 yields 1.25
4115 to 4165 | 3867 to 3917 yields 1.24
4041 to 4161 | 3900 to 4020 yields 1.18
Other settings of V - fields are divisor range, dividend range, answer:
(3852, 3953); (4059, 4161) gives 1.11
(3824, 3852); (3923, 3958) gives 1.10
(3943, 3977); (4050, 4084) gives 1.28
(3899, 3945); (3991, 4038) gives 1.16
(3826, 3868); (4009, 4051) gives 1.21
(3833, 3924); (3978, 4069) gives 1.16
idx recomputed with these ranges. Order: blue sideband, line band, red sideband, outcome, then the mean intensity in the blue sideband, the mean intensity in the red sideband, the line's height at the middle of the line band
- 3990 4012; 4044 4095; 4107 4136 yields -1.50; 10.8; 10.3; 10.5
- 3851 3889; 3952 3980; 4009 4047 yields 5.29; 9.5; 10.8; 10.3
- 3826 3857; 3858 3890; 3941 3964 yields -2.38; 8.52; 9.35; 8.76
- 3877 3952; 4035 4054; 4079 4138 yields -1.47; 9.21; 10.5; 10.1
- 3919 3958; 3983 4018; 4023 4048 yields -1.73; 9.18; 10.8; 10.2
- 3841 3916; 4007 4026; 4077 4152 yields -1.30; 9.44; 10.4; 10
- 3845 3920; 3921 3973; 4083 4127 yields 5.34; 9.52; 10.4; 9.78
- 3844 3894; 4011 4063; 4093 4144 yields -4.11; 9.37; 10.4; 10.1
